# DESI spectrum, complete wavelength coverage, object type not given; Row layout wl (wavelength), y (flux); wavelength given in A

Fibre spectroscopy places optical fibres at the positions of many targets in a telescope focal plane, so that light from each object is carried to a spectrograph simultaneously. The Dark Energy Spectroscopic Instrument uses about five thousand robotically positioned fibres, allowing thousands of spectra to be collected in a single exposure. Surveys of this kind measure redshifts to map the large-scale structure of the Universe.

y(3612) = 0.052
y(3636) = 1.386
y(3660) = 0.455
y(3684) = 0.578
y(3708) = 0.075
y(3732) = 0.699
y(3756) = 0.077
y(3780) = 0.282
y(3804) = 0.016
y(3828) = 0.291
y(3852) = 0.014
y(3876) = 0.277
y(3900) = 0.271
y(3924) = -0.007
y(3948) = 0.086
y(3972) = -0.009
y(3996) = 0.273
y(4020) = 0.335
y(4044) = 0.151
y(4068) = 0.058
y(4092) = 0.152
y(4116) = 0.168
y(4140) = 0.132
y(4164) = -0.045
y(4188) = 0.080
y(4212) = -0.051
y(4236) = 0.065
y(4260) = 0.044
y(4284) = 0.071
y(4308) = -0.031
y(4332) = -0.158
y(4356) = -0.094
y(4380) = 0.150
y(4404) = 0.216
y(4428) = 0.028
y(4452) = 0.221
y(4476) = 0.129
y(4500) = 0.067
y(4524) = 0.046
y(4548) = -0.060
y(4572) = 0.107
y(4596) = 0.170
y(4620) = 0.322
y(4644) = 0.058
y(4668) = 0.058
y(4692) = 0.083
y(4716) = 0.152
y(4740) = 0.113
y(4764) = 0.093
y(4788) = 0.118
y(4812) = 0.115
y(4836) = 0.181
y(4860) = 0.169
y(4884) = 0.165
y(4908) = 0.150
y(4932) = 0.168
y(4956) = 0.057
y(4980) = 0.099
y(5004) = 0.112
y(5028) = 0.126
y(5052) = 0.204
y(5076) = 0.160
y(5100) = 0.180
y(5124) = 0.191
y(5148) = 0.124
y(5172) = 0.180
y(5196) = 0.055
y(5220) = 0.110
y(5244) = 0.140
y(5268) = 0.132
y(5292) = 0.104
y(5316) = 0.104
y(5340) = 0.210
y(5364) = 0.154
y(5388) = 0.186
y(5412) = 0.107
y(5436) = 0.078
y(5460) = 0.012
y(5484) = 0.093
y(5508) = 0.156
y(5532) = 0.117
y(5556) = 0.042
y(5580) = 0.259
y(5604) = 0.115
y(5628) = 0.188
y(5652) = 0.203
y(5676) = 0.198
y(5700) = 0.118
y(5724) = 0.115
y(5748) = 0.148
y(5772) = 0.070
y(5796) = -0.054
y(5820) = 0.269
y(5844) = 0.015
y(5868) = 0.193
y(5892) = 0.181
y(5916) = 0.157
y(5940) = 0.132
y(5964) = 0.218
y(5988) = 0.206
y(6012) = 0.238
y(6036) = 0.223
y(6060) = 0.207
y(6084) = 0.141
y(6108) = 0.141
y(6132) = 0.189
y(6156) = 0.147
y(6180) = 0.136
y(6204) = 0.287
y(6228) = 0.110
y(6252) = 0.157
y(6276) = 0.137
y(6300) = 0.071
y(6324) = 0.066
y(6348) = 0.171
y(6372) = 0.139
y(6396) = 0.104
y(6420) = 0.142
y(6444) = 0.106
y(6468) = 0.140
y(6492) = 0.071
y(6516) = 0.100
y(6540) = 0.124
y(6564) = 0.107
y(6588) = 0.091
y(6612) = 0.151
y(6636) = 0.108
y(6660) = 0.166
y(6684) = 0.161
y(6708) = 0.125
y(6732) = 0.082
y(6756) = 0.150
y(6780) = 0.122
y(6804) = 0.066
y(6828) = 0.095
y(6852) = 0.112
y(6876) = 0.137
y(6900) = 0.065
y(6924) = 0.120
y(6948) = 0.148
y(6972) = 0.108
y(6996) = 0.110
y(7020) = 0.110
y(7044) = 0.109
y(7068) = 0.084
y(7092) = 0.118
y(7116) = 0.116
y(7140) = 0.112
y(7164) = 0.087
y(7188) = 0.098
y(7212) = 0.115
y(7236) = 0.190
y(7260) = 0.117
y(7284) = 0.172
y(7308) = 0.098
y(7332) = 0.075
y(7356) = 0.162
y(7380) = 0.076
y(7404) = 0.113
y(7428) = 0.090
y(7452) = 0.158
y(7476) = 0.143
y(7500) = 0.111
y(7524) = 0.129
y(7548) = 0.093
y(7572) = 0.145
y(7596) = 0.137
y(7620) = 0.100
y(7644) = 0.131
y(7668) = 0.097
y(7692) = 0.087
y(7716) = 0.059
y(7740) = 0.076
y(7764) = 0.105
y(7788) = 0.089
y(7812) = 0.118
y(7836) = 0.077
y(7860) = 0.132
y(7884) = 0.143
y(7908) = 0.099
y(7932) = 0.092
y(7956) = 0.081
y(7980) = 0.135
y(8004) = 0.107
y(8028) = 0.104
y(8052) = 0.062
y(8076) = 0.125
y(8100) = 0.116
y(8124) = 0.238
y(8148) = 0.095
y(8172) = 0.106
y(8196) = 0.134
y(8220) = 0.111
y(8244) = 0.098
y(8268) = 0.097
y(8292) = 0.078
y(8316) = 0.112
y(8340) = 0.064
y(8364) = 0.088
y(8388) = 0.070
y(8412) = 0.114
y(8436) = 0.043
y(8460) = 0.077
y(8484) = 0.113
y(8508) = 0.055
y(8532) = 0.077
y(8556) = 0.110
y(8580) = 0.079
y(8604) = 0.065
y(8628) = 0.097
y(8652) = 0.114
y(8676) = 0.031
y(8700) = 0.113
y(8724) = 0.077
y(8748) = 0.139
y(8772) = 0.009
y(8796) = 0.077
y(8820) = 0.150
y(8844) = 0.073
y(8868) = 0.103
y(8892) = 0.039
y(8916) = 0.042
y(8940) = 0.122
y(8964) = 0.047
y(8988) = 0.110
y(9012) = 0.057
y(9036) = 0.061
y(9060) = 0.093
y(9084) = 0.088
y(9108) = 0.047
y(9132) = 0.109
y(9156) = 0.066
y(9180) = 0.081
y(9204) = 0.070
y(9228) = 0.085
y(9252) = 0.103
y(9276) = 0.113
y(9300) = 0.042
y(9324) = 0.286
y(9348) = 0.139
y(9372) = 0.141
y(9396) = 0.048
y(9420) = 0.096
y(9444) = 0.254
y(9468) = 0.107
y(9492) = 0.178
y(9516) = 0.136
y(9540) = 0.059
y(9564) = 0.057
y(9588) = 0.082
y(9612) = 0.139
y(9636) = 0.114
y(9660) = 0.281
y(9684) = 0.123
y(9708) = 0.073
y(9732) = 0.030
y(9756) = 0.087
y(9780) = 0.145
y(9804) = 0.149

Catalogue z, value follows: 0.24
